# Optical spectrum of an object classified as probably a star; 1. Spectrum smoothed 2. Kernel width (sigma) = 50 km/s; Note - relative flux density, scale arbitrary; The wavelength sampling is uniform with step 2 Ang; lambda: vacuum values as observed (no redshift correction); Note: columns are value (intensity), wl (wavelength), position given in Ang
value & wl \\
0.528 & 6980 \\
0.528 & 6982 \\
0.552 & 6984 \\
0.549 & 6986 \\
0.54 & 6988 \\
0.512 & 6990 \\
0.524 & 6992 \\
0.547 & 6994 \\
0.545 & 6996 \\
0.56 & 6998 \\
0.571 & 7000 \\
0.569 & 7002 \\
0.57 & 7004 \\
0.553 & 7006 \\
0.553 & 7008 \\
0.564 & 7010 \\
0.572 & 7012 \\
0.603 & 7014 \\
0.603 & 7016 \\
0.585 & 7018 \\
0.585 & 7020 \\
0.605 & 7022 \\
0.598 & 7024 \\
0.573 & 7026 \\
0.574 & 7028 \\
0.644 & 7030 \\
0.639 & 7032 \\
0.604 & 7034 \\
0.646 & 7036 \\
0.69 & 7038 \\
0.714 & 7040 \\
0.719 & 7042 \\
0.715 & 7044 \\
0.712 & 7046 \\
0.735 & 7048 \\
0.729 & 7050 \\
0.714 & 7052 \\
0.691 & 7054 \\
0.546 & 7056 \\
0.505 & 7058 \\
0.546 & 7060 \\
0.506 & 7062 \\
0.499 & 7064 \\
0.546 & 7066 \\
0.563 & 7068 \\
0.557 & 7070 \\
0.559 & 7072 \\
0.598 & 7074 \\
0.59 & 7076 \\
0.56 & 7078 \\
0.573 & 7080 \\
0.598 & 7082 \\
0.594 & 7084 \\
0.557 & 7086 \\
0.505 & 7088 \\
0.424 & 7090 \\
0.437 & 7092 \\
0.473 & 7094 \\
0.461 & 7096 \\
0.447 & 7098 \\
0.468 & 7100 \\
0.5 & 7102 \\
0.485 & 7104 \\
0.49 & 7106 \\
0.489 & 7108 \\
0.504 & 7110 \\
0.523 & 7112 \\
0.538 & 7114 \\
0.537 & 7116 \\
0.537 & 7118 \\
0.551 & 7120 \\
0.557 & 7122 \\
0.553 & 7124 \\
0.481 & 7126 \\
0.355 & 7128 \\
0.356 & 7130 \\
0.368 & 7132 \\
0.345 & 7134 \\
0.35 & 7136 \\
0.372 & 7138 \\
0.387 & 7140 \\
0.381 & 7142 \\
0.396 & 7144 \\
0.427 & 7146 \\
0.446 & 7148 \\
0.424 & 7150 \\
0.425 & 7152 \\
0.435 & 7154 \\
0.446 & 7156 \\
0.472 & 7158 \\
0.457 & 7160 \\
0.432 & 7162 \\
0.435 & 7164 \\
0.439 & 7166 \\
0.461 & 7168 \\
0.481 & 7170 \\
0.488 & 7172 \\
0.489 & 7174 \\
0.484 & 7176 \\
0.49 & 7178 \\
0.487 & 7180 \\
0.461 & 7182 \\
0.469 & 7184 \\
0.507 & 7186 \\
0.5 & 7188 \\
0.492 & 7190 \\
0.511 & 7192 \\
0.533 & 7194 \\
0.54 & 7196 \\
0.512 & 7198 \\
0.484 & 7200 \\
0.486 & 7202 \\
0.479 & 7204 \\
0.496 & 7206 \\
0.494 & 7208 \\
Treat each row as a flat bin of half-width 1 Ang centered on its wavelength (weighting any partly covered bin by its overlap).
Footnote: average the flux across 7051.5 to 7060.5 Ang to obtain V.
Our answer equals 0.597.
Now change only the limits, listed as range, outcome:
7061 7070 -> 0.532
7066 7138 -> 0.498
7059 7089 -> 0.557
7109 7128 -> 0.522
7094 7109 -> 0.477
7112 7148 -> 0.443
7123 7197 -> 0.448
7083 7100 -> 0.486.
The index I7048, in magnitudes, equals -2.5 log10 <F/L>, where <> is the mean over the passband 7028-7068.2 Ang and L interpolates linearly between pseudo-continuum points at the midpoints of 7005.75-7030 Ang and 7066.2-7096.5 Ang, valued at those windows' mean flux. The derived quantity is -0.13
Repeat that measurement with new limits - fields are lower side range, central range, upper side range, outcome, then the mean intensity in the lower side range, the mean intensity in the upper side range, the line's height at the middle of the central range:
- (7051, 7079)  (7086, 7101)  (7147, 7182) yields 0.16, 0.57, 0.458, 0.538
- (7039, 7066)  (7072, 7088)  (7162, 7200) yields 0.05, 0.637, 0.486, 0.605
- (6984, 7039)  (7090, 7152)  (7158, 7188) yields 0.12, 0.58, 0.471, 0.506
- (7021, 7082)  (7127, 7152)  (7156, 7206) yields 0.33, 0.615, 0.482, 0.525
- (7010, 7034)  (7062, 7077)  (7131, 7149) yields -0.09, 0.597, 0.386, 0.512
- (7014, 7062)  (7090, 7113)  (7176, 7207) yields 0.21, 0.634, 0.496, 0.577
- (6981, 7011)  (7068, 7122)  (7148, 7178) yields -0.06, 0.549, 0.456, 0.494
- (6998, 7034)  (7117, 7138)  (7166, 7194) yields 0.17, 0.586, 0.486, 0.518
